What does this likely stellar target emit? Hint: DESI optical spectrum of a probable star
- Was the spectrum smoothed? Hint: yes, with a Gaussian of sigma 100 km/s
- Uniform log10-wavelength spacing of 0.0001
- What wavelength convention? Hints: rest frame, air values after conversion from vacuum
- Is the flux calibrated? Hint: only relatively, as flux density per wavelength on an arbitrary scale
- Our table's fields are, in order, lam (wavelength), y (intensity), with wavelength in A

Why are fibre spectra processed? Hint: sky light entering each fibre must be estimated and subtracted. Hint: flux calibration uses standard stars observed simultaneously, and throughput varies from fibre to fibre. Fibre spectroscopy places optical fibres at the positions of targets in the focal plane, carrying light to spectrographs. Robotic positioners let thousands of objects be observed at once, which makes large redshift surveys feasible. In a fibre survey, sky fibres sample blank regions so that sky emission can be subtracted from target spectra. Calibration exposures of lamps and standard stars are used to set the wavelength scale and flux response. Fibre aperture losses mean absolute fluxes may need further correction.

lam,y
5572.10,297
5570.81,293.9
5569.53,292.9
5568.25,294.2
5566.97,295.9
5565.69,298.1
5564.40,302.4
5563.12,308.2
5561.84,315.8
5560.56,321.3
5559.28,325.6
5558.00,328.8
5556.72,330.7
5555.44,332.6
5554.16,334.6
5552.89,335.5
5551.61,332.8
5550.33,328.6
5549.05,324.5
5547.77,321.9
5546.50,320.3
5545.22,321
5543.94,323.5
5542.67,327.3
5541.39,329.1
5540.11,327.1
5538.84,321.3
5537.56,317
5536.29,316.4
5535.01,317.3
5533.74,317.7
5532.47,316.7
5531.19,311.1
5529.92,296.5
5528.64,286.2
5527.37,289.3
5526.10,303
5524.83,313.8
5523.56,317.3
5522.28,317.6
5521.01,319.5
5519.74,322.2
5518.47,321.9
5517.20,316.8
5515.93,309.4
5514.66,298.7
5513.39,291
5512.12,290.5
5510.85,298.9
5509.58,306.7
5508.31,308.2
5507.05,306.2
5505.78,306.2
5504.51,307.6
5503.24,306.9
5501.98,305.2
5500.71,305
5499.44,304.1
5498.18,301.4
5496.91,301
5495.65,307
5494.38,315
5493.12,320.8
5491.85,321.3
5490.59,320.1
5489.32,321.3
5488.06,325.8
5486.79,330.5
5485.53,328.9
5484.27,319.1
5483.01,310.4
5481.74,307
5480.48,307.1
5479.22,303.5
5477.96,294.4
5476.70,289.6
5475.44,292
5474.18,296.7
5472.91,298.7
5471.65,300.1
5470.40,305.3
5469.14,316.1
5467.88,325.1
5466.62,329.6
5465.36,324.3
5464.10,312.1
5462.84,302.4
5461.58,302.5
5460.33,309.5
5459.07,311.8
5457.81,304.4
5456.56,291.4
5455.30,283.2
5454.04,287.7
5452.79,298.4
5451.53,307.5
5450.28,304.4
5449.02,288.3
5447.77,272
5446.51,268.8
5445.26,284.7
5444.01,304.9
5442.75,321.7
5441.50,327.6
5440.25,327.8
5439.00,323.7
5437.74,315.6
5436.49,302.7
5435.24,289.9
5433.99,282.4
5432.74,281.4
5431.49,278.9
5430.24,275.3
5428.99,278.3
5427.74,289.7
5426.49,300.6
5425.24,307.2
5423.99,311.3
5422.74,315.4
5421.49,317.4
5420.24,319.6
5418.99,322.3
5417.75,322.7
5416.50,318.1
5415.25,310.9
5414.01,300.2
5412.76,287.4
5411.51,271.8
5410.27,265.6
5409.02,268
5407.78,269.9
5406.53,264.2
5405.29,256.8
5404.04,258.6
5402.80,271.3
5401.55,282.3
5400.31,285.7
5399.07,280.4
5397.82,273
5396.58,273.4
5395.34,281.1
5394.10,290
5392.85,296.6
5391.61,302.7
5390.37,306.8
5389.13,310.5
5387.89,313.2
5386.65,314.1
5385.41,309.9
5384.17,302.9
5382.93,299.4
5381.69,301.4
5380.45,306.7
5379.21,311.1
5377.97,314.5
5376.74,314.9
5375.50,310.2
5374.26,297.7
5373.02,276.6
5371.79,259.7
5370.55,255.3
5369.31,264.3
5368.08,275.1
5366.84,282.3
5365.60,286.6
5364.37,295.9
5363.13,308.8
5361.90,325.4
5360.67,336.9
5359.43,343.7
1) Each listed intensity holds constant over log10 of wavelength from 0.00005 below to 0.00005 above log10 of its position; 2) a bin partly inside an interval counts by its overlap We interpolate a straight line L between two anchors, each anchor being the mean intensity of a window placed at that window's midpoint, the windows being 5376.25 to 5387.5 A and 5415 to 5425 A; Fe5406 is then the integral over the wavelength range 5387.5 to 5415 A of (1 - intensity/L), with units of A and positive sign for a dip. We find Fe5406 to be 2.67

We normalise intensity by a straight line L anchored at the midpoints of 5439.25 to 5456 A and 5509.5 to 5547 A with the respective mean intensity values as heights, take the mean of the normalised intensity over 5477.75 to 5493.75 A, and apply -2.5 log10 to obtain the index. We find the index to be -0.041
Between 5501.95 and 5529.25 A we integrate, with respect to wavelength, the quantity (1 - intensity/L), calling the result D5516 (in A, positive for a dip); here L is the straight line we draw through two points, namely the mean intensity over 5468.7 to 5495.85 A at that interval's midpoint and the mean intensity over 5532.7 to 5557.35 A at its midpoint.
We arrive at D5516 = 1.0 A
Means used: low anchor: 311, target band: 307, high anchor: 325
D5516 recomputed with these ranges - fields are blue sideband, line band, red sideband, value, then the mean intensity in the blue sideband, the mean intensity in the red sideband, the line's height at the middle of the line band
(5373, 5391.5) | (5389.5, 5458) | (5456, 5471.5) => 3.5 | 307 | 311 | 309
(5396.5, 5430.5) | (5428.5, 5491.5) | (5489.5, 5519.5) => -1.0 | 290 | 308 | 299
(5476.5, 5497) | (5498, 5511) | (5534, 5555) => 0.5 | 314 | 325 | 317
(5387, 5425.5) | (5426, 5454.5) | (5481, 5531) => 0.2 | 292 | 310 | 298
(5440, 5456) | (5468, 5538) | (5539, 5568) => 0.3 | 297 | 322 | 310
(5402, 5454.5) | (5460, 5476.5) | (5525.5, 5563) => -0.3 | 295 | 320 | 303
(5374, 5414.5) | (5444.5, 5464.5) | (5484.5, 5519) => 0.4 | 291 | 310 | 302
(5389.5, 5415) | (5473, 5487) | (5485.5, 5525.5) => -0.1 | 280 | 311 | 303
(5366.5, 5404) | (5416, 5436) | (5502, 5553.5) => -0.2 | 292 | 313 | 298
